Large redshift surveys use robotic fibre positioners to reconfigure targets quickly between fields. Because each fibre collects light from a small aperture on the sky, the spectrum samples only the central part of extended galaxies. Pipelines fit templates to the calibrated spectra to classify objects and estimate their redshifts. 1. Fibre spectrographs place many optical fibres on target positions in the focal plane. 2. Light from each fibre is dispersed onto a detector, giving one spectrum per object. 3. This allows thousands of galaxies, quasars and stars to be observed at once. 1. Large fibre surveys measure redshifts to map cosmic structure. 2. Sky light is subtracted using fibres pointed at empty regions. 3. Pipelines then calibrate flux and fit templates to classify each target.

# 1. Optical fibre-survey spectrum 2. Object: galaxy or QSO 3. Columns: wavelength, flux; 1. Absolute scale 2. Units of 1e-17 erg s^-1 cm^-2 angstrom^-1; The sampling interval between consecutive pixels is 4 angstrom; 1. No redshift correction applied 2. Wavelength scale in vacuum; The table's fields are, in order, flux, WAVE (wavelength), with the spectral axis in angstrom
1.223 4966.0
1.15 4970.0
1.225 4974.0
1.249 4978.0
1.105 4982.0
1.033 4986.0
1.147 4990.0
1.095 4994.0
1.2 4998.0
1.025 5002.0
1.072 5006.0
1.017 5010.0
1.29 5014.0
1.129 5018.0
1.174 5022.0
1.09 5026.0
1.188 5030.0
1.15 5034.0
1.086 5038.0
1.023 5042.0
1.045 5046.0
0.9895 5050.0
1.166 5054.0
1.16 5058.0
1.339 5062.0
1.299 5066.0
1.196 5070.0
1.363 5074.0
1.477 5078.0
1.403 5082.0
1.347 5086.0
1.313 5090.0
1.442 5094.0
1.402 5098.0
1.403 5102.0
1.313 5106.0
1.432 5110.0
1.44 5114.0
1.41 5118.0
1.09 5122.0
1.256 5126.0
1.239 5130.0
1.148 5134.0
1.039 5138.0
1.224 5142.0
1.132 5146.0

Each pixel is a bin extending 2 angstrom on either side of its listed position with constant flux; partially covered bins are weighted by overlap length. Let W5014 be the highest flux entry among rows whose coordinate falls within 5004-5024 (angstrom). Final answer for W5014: 1.29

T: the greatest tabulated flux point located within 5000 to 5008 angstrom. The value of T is 1.072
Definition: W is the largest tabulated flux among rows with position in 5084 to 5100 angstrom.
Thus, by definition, 1.442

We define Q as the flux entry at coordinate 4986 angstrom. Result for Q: 1.033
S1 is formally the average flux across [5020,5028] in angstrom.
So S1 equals 1.13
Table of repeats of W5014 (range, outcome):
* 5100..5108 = 1.403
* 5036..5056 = 1.166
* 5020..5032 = 1.188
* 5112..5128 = 1.44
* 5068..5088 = 1.477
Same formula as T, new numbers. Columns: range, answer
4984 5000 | 1.2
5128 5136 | 1.239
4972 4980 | 1.249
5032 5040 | 1.15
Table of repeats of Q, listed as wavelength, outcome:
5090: 1.313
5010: 1.017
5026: 1.09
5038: 1.086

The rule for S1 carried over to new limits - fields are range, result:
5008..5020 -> 1.15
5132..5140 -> 1.09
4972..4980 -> 1.24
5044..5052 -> 1.02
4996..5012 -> 1.08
